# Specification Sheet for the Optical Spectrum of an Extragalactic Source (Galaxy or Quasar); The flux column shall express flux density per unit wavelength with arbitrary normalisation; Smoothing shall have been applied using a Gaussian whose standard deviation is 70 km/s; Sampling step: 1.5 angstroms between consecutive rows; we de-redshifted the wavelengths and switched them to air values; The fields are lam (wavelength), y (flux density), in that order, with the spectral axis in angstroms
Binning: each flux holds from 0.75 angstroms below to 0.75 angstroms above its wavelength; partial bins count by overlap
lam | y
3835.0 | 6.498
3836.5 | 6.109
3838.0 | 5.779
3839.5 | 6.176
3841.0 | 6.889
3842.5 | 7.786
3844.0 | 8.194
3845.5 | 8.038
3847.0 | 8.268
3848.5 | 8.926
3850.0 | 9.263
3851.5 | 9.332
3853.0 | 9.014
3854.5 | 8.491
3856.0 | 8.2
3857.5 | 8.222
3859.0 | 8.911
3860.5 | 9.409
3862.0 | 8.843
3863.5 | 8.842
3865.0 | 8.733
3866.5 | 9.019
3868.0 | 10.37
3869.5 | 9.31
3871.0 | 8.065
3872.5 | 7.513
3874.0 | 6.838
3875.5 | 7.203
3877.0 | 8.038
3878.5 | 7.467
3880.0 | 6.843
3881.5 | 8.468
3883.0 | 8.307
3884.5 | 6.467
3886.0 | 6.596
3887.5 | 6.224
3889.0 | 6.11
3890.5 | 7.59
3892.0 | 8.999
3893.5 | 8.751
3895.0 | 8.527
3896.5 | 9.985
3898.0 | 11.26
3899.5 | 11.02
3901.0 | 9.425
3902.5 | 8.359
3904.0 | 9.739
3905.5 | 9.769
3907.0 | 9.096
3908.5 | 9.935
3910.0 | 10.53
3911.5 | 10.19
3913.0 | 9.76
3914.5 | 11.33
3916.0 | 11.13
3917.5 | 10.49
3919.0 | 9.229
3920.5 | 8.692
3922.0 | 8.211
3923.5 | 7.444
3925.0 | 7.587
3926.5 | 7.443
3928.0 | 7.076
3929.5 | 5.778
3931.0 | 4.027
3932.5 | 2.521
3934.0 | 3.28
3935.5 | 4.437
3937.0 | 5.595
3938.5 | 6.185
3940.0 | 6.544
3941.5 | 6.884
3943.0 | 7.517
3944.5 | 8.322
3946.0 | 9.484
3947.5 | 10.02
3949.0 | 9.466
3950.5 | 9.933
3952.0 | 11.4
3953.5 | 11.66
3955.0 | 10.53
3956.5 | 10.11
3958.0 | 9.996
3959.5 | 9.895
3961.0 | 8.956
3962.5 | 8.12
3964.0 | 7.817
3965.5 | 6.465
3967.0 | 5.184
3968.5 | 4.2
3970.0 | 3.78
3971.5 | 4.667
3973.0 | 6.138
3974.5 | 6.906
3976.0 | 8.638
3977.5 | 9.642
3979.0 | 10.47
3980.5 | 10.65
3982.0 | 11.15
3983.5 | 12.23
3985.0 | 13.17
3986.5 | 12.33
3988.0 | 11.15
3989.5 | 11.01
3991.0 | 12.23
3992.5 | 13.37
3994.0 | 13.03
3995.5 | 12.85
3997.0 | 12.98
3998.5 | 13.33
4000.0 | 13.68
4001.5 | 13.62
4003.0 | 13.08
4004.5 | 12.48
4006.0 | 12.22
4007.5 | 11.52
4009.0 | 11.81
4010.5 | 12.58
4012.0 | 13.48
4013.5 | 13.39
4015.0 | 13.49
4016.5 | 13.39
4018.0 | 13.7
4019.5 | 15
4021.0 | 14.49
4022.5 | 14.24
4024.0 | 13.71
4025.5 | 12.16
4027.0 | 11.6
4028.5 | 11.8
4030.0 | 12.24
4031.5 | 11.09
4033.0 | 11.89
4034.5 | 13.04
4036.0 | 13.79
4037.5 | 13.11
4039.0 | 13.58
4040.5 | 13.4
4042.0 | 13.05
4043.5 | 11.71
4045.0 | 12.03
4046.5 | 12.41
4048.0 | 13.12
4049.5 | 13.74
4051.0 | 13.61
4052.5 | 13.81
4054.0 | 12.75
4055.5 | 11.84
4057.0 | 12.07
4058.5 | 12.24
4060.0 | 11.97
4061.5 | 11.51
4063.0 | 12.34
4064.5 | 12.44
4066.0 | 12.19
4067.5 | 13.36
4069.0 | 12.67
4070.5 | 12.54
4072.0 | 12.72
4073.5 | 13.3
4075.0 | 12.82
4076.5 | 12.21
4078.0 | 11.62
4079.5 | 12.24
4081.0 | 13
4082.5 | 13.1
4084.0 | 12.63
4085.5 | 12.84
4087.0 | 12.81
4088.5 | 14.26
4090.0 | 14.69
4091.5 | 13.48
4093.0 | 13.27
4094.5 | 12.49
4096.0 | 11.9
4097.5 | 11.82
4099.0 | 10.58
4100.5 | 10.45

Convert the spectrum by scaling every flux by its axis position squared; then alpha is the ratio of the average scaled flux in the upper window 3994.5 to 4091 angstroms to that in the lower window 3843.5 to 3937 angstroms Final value 1.68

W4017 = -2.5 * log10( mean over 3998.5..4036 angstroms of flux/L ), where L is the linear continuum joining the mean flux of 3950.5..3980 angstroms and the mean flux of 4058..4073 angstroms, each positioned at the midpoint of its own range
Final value -0.24 mag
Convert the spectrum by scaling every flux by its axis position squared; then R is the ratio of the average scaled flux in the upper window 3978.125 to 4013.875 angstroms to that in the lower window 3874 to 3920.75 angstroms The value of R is 1.5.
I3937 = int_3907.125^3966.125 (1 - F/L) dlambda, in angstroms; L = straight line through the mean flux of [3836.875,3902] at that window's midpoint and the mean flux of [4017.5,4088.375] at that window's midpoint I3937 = 9.36 angstroms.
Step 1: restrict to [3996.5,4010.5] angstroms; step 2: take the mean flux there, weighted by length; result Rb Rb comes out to 12.7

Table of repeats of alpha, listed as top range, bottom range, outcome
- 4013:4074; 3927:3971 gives 1.82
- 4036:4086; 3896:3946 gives 1.67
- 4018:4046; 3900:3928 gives 1.47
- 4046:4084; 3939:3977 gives 1.64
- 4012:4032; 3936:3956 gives 1.57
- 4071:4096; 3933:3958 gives 1.69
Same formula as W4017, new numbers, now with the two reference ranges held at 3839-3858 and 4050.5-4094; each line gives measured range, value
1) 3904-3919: -0.07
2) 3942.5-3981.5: 0.23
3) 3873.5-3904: 0.11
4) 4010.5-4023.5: -0.19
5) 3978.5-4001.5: -0.11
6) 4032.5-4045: -0.07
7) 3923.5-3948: 0.48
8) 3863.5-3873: -0.03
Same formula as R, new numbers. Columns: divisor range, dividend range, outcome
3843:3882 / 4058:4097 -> 1.68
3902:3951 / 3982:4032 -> 1.66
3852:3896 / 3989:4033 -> 1.70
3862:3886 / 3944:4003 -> 1.31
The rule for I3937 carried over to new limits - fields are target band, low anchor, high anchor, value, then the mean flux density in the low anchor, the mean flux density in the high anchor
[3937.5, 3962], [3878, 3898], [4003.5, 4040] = 2.6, 7.85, 12.9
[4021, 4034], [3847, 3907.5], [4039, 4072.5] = -0.5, 8.53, 12.6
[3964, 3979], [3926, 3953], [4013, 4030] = 4.8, 7.03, 13.3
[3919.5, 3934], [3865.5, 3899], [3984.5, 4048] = 4.9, 8.12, 12.8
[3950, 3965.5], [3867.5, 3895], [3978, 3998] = 1.6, 7.73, 12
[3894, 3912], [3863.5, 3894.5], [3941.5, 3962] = -2.8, 7.88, 9.66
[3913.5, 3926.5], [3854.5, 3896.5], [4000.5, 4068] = 0.3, 8.11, 12.8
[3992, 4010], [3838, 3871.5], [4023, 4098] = -2.1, 8.5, 12.7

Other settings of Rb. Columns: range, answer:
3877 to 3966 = 8.36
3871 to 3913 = 8.51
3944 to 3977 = 8.27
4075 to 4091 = 12.9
